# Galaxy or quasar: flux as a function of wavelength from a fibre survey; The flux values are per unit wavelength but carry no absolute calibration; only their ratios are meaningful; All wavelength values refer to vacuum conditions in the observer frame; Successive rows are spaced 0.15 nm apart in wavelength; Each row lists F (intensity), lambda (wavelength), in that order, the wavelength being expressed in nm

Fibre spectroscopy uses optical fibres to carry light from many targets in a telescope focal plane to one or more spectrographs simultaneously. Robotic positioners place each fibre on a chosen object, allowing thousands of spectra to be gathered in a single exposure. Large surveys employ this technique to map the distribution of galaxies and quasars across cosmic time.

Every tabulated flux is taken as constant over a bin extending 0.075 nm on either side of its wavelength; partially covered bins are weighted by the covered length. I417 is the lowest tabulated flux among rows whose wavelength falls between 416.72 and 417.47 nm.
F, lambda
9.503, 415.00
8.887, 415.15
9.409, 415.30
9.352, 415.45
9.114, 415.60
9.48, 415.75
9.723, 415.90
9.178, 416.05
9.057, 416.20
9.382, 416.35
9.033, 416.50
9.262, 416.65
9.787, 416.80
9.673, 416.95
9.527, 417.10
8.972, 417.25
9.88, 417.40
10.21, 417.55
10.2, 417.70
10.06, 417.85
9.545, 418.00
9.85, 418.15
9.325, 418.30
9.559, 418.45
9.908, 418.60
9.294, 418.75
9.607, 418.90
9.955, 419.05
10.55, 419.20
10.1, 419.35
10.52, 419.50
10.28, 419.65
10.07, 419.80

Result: 8.972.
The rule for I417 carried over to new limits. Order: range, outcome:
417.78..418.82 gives 9.294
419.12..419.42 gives 10.1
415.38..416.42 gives 9.057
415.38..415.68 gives 9.114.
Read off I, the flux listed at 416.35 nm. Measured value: 9.382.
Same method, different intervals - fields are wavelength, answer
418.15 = 9.85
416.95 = 9.673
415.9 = 9.723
